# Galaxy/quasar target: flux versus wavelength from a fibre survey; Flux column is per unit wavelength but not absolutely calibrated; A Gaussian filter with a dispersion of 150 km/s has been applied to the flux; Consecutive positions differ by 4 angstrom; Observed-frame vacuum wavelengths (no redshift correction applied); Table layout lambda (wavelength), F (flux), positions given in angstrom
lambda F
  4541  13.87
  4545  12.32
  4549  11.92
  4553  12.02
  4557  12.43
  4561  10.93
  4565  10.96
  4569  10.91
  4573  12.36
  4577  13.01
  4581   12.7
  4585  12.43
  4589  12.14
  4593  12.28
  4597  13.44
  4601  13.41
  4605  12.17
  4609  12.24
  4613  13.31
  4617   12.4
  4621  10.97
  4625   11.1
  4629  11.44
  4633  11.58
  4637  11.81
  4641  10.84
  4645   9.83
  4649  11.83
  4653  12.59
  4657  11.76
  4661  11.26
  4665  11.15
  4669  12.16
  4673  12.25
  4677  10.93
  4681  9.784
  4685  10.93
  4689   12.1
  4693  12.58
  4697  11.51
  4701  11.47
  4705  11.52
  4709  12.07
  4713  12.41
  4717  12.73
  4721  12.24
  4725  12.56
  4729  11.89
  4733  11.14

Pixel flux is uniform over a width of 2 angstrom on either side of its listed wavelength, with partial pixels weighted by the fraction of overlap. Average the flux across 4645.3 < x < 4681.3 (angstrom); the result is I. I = 11.5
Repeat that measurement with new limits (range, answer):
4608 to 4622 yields 12.3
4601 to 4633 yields 12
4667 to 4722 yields 11.8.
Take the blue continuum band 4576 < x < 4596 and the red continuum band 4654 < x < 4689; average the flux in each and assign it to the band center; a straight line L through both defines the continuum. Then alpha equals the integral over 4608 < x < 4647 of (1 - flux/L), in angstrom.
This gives 1.4 angstrom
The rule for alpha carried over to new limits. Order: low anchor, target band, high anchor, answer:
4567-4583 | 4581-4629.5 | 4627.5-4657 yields -1.77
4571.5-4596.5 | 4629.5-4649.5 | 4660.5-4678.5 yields 1.31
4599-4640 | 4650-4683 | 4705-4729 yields 1.76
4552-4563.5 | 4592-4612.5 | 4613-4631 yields -1.88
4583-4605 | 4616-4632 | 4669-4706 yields 1.14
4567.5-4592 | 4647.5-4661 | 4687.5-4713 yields 0.12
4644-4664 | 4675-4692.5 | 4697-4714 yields 0.90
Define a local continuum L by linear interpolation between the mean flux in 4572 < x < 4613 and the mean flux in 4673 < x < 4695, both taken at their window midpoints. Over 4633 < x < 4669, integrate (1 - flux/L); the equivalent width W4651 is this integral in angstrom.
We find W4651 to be 1.2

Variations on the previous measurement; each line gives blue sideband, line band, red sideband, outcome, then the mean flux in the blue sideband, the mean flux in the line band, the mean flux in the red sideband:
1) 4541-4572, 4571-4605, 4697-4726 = -2.4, 11.8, 12.7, 12.1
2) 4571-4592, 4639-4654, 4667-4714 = 1.0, 12.5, 11.2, 11.6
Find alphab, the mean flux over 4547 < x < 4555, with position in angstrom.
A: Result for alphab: 12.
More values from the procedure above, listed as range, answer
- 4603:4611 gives 12.2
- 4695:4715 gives 11.8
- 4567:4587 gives 12.3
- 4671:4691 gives 11.2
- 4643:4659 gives 11.5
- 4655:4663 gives 11.5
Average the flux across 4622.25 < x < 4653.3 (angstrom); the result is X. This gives 11.3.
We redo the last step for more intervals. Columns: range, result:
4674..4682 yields 10.7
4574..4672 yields 12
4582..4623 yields 12.5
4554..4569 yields 11.4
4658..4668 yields 11.4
